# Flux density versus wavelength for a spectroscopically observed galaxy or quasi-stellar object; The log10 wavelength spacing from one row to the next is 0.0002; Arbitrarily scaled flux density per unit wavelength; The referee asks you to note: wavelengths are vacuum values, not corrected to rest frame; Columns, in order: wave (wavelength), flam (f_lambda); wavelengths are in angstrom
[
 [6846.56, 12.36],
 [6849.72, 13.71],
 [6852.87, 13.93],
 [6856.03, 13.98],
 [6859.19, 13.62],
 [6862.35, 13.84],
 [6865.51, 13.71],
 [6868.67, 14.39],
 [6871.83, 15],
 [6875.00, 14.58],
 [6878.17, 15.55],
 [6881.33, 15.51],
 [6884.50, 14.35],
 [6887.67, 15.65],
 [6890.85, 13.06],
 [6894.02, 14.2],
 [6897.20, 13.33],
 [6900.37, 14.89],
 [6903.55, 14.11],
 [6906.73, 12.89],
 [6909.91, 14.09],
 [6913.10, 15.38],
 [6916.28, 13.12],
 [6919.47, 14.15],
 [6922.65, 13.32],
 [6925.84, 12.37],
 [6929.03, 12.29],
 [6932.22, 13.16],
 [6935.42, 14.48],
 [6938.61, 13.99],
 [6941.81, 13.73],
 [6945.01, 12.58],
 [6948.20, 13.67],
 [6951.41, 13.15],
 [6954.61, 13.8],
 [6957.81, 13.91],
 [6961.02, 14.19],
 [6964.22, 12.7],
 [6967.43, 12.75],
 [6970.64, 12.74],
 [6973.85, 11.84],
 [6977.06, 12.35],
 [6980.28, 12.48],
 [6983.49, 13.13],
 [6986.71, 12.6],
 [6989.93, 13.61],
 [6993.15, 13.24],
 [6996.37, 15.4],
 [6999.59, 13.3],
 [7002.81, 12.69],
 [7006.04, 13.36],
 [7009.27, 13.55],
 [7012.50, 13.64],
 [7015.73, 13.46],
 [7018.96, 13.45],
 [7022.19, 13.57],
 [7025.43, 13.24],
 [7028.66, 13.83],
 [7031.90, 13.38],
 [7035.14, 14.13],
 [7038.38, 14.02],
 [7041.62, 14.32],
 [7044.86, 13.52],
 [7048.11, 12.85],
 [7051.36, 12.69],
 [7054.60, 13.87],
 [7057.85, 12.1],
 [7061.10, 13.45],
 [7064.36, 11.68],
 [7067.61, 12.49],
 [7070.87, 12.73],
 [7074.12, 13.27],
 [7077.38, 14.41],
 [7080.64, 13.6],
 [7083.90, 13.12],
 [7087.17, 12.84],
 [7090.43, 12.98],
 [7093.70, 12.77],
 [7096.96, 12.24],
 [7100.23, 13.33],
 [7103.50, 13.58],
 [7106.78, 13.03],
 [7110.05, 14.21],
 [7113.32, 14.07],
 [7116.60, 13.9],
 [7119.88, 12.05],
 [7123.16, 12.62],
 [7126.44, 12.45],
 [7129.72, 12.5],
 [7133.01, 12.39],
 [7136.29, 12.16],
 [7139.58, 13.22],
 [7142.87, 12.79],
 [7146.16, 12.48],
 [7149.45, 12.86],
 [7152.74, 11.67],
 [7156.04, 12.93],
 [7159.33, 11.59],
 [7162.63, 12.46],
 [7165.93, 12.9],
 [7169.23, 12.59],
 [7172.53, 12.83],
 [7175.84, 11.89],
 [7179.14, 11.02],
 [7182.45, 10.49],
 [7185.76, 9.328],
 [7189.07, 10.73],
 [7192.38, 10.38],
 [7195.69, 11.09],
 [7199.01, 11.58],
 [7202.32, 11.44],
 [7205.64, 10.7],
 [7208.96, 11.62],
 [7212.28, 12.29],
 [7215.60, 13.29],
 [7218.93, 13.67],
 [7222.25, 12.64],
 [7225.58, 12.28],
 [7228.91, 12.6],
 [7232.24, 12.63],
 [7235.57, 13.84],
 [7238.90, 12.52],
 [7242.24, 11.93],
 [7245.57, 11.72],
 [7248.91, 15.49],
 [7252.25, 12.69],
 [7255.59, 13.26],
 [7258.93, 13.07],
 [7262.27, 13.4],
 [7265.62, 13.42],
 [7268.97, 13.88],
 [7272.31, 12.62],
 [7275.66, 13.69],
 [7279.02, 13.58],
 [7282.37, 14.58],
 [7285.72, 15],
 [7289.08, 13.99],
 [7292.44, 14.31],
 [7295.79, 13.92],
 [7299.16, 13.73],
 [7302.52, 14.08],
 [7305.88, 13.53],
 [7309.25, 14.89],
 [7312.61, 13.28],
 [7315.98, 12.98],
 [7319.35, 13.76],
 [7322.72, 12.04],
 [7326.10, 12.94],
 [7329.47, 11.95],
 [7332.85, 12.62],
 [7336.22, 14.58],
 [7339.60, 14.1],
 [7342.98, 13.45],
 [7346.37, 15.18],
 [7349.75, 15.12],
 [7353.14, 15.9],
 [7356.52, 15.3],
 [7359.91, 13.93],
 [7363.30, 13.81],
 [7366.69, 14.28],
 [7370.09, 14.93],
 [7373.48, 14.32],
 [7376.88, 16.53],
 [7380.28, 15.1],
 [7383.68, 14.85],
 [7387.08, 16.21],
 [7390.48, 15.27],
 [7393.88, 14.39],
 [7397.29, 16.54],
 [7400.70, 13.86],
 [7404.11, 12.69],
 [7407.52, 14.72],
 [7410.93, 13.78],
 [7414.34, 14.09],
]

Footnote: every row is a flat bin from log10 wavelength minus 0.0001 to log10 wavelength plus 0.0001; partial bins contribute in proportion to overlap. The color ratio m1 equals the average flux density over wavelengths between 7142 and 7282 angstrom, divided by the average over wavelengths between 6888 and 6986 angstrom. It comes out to 0.92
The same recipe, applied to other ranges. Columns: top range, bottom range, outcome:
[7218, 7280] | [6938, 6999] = 0.99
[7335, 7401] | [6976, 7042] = 1.11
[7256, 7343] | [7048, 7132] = 1.04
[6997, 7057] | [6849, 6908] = 0.95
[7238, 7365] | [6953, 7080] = 1.03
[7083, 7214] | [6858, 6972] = 0.89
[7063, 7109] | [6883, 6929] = 0.94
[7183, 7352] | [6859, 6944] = 0.93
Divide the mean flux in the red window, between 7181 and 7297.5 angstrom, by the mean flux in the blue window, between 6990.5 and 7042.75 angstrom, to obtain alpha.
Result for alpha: 0.93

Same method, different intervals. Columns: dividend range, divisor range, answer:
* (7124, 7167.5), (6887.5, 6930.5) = 0.91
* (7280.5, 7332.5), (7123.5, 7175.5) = 1.09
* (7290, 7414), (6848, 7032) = 1.04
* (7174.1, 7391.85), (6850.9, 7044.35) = 0.97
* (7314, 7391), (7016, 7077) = 1.08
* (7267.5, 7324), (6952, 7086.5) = 1.04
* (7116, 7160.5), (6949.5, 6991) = 0.96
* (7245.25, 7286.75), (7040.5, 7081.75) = 1.04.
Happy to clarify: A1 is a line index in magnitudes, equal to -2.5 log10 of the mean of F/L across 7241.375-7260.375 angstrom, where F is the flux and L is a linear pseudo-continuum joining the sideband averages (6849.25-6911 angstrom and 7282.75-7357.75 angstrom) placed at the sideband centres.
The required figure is 0.07 mag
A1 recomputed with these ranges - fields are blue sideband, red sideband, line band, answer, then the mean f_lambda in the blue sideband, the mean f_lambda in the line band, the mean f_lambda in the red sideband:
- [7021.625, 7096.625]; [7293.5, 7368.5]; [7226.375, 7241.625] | 0.07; 13.2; 12.8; 13.9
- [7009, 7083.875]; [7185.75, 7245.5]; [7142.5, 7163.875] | 0.01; 13.4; 12.4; 12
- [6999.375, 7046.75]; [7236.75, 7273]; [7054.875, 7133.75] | 0.03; 13.6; 13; 13.1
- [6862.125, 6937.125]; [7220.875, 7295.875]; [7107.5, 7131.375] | 0.04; 14.1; 13.1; 13.3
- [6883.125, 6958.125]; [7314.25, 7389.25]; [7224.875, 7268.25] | 0.09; 13.7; 13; 14.3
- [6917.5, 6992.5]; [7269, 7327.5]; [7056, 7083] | 0.03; 13.2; 13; 13.7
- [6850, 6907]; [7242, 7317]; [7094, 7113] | 0.05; 14.3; 13.3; 13.7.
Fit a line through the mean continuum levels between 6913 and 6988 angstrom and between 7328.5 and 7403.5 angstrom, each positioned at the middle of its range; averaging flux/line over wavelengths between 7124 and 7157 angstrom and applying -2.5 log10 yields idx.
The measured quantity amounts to 0.11 mag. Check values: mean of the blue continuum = 13.2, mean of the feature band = 12.5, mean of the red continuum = 14.6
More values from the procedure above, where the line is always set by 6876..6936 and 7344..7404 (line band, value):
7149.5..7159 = 0.18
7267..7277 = 0.10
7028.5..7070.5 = 0.08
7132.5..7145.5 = 0.15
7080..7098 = 0.12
